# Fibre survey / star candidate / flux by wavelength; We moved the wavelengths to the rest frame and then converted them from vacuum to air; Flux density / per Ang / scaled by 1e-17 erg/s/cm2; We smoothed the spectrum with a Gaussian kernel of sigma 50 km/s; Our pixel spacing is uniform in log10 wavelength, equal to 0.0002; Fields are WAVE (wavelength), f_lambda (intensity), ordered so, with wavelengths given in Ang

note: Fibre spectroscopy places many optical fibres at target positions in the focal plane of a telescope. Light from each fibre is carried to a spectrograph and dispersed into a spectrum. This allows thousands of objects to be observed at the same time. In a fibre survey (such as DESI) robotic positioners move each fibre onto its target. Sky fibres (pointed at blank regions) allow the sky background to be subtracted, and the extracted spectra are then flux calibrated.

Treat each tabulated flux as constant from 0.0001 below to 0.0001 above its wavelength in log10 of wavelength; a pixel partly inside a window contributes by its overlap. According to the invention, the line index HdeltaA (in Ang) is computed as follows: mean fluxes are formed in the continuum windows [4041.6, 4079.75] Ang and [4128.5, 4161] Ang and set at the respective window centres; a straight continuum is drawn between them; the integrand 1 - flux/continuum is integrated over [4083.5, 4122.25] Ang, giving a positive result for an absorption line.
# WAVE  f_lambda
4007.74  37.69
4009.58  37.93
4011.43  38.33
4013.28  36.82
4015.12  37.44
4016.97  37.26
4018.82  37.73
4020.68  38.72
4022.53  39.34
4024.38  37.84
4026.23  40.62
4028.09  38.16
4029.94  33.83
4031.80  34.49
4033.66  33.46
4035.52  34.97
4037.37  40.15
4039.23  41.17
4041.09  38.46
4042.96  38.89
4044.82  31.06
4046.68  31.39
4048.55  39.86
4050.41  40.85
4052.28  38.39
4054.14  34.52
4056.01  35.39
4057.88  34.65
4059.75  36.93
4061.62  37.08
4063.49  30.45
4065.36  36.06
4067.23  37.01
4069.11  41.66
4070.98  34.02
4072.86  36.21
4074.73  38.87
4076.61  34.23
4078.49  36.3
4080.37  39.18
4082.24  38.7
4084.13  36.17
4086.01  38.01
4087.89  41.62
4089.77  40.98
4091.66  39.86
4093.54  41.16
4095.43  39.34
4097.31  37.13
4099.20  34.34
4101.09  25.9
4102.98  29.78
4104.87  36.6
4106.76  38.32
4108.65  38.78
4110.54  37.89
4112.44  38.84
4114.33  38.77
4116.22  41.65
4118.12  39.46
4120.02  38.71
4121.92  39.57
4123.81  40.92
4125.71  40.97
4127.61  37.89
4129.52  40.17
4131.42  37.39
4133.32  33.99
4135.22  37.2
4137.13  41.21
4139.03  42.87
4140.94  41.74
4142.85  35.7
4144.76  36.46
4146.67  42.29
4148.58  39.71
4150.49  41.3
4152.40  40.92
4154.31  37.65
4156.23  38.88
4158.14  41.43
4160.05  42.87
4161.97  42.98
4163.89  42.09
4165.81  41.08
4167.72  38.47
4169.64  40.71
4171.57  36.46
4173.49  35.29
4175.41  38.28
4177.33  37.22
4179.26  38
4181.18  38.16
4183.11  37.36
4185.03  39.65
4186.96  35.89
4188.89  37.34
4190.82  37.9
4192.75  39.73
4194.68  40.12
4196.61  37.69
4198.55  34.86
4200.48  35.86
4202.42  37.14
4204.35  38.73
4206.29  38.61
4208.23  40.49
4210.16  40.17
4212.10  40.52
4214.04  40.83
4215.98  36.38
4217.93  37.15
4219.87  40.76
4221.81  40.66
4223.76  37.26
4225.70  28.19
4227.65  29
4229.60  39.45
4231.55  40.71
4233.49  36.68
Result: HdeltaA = 0.1 Ang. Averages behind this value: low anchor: 36.2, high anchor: 39.5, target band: 37.7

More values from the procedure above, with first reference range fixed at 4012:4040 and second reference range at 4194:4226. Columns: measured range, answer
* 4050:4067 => 0.8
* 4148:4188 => -1.3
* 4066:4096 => -0.5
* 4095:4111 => 1.1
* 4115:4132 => -0.8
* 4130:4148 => -0.4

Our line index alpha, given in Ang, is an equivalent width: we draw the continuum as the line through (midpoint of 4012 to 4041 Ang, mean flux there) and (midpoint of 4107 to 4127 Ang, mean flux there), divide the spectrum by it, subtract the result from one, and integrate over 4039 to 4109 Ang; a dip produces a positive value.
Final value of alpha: 3.2 Ang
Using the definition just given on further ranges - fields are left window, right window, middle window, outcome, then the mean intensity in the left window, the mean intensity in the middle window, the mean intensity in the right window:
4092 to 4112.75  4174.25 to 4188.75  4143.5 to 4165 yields -1.91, 36.2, 40.5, 37.7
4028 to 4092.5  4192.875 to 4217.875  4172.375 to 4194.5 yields 0.25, 36.9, 37.8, 38.4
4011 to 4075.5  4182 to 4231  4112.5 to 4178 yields -3.66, 36.9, 39.5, 37.7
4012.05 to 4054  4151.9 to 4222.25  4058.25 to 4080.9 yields 0.75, 37.3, 36.4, 38.8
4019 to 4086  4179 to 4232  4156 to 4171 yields -1.41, 36.9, 41.1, 37.8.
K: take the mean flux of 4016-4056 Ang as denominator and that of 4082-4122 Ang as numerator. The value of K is 1.02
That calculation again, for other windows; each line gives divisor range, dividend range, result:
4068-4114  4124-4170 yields 1.07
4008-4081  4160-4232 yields 1.03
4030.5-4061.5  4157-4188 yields 1.07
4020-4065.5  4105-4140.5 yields 1.07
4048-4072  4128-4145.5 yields 1.05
